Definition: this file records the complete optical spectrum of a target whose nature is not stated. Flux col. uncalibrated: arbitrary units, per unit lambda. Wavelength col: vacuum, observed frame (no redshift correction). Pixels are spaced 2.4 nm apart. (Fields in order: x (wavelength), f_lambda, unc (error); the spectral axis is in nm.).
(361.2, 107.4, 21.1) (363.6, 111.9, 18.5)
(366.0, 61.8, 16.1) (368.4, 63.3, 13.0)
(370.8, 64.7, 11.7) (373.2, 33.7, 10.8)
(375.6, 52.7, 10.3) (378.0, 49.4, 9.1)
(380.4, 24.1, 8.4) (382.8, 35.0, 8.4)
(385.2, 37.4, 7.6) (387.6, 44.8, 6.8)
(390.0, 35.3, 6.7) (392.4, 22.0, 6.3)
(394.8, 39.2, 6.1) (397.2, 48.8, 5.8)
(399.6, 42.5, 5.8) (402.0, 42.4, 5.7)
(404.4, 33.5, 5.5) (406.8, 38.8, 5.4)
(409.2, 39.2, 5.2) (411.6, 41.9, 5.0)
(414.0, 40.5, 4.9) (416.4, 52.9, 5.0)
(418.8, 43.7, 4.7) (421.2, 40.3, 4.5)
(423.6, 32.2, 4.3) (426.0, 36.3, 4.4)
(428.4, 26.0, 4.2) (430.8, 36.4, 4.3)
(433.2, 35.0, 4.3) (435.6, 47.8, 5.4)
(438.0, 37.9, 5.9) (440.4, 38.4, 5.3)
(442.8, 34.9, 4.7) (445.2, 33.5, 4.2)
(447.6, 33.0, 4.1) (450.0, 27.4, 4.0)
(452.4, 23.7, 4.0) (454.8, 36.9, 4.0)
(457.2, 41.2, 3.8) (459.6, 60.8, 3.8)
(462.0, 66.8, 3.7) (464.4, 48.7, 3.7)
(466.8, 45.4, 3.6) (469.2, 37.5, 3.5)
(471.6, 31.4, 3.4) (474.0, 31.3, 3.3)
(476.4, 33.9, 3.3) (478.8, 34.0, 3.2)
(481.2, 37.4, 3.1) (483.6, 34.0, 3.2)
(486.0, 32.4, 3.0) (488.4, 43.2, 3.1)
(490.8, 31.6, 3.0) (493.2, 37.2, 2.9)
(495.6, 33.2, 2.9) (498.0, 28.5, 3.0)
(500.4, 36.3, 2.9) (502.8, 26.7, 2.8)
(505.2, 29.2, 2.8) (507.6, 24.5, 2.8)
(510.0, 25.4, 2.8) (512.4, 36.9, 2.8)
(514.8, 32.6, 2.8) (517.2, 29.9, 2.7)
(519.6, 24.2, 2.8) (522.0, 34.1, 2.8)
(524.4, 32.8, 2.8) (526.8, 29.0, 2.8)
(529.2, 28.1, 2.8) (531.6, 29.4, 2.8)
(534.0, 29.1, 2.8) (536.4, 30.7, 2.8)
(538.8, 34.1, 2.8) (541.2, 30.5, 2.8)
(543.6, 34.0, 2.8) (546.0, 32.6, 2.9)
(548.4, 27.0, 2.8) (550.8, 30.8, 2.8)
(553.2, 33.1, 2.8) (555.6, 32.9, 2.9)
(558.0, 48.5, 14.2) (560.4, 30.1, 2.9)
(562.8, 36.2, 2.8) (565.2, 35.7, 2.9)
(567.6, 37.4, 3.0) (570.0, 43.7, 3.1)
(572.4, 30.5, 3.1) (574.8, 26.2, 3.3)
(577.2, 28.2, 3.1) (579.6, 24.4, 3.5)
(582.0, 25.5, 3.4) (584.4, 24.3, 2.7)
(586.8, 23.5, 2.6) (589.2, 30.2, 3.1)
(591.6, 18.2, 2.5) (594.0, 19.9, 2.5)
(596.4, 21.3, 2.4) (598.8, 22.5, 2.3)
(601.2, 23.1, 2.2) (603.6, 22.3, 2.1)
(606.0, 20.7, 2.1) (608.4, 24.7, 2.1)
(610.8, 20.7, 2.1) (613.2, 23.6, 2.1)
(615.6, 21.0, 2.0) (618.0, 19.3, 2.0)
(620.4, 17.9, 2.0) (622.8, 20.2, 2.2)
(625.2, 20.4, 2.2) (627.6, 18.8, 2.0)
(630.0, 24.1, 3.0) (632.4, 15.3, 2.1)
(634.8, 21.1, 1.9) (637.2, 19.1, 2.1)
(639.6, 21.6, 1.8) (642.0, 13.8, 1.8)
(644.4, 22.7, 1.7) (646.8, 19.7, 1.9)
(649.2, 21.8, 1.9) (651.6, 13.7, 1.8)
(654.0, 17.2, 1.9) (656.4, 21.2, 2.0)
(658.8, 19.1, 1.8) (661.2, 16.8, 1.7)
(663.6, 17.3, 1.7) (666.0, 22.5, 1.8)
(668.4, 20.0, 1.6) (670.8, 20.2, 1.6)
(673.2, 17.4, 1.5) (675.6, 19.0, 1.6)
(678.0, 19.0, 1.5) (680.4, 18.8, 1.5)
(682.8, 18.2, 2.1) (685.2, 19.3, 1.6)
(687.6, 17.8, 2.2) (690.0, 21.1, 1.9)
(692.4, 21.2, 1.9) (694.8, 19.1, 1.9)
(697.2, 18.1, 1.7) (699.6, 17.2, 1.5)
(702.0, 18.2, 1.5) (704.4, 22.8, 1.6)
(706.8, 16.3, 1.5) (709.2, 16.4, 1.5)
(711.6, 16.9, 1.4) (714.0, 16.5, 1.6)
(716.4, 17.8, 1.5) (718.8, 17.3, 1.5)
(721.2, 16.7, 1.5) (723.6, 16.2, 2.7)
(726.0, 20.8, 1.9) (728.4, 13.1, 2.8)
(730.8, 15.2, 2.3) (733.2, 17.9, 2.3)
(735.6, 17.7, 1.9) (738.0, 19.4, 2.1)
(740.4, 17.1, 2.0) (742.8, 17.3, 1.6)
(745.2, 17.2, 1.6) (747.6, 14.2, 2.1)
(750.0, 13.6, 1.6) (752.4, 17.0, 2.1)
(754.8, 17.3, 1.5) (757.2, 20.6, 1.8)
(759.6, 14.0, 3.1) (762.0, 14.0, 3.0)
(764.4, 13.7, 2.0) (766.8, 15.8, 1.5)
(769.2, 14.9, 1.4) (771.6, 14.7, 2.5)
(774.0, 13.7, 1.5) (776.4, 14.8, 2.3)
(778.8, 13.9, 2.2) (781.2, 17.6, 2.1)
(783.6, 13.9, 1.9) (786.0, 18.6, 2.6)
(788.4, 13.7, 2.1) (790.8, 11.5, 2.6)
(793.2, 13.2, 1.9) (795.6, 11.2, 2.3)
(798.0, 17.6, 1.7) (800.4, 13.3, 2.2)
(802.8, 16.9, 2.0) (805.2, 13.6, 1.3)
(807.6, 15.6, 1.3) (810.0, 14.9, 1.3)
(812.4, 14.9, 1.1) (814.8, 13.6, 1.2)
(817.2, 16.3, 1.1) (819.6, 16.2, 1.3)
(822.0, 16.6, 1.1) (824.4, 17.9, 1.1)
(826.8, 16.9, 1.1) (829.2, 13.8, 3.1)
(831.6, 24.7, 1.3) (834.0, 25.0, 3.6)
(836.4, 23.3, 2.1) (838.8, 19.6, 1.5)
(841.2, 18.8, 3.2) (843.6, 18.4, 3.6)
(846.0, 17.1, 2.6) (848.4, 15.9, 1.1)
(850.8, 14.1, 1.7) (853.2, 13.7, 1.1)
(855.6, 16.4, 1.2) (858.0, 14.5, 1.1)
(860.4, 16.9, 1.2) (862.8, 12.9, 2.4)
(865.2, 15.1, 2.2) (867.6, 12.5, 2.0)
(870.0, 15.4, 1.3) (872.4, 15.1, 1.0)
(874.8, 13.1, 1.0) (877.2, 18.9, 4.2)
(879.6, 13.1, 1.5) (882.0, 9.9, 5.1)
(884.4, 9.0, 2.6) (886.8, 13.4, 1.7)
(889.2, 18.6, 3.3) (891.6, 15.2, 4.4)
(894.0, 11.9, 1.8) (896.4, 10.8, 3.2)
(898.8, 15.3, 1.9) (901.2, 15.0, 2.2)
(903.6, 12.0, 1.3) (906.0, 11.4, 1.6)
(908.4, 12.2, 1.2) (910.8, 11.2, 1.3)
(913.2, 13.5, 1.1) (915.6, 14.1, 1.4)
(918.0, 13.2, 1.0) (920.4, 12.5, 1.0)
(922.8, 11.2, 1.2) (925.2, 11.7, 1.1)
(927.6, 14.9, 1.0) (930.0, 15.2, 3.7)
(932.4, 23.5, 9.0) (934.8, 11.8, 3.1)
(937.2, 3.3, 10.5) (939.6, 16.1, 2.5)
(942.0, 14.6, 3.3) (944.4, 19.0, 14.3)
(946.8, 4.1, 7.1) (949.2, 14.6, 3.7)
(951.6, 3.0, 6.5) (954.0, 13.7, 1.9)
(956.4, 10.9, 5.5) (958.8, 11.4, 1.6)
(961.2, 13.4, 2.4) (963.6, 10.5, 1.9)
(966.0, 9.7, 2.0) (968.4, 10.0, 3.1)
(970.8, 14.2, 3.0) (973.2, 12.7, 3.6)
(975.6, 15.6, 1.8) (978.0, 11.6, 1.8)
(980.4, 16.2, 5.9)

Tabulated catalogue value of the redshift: 1.981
